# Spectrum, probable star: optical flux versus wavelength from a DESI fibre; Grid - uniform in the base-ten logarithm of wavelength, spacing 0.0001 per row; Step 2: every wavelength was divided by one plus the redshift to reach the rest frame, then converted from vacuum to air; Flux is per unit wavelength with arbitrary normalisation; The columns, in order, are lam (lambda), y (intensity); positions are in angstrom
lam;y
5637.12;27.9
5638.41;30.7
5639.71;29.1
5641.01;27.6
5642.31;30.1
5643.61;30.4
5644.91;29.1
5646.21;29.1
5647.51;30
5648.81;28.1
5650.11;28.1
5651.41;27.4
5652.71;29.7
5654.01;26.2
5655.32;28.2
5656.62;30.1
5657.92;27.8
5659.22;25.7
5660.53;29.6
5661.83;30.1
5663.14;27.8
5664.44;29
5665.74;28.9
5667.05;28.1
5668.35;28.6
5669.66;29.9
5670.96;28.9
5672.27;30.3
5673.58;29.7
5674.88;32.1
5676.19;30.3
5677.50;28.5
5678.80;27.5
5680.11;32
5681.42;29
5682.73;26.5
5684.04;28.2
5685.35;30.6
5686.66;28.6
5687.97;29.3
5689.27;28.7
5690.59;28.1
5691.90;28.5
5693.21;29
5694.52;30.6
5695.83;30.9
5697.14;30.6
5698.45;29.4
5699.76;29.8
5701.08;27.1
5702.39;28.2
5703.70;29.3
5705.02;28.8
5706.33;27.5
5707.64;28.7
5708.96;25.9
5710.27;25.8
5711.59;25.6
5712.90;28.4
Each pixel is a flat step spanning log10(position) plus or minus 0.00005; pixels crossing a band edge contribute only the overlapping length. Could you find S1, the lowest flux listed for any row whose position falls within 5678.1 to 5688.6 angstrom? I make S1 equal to 26.5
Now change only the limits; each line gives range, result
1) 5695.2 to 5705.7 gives 27.1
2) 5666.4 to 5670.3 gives 28.1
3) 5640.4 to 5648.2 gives 27.6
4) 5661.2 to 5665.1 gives 27.8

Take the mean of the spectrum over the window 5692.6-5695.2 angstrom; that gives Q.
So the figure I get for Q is 29.9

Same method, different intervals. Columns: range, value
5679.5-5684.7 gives 28.9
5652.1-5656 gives 28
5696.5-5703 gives 29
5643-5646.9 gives 29.5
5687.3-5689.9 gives 29.1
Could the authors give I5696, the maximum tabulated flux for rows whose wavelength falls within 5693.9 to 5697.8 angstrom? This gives 30.9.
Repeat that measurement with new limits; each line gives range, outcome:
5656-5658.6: 30.1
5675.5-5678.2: 30.3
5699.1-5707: 29.8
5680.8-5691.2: 30.6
